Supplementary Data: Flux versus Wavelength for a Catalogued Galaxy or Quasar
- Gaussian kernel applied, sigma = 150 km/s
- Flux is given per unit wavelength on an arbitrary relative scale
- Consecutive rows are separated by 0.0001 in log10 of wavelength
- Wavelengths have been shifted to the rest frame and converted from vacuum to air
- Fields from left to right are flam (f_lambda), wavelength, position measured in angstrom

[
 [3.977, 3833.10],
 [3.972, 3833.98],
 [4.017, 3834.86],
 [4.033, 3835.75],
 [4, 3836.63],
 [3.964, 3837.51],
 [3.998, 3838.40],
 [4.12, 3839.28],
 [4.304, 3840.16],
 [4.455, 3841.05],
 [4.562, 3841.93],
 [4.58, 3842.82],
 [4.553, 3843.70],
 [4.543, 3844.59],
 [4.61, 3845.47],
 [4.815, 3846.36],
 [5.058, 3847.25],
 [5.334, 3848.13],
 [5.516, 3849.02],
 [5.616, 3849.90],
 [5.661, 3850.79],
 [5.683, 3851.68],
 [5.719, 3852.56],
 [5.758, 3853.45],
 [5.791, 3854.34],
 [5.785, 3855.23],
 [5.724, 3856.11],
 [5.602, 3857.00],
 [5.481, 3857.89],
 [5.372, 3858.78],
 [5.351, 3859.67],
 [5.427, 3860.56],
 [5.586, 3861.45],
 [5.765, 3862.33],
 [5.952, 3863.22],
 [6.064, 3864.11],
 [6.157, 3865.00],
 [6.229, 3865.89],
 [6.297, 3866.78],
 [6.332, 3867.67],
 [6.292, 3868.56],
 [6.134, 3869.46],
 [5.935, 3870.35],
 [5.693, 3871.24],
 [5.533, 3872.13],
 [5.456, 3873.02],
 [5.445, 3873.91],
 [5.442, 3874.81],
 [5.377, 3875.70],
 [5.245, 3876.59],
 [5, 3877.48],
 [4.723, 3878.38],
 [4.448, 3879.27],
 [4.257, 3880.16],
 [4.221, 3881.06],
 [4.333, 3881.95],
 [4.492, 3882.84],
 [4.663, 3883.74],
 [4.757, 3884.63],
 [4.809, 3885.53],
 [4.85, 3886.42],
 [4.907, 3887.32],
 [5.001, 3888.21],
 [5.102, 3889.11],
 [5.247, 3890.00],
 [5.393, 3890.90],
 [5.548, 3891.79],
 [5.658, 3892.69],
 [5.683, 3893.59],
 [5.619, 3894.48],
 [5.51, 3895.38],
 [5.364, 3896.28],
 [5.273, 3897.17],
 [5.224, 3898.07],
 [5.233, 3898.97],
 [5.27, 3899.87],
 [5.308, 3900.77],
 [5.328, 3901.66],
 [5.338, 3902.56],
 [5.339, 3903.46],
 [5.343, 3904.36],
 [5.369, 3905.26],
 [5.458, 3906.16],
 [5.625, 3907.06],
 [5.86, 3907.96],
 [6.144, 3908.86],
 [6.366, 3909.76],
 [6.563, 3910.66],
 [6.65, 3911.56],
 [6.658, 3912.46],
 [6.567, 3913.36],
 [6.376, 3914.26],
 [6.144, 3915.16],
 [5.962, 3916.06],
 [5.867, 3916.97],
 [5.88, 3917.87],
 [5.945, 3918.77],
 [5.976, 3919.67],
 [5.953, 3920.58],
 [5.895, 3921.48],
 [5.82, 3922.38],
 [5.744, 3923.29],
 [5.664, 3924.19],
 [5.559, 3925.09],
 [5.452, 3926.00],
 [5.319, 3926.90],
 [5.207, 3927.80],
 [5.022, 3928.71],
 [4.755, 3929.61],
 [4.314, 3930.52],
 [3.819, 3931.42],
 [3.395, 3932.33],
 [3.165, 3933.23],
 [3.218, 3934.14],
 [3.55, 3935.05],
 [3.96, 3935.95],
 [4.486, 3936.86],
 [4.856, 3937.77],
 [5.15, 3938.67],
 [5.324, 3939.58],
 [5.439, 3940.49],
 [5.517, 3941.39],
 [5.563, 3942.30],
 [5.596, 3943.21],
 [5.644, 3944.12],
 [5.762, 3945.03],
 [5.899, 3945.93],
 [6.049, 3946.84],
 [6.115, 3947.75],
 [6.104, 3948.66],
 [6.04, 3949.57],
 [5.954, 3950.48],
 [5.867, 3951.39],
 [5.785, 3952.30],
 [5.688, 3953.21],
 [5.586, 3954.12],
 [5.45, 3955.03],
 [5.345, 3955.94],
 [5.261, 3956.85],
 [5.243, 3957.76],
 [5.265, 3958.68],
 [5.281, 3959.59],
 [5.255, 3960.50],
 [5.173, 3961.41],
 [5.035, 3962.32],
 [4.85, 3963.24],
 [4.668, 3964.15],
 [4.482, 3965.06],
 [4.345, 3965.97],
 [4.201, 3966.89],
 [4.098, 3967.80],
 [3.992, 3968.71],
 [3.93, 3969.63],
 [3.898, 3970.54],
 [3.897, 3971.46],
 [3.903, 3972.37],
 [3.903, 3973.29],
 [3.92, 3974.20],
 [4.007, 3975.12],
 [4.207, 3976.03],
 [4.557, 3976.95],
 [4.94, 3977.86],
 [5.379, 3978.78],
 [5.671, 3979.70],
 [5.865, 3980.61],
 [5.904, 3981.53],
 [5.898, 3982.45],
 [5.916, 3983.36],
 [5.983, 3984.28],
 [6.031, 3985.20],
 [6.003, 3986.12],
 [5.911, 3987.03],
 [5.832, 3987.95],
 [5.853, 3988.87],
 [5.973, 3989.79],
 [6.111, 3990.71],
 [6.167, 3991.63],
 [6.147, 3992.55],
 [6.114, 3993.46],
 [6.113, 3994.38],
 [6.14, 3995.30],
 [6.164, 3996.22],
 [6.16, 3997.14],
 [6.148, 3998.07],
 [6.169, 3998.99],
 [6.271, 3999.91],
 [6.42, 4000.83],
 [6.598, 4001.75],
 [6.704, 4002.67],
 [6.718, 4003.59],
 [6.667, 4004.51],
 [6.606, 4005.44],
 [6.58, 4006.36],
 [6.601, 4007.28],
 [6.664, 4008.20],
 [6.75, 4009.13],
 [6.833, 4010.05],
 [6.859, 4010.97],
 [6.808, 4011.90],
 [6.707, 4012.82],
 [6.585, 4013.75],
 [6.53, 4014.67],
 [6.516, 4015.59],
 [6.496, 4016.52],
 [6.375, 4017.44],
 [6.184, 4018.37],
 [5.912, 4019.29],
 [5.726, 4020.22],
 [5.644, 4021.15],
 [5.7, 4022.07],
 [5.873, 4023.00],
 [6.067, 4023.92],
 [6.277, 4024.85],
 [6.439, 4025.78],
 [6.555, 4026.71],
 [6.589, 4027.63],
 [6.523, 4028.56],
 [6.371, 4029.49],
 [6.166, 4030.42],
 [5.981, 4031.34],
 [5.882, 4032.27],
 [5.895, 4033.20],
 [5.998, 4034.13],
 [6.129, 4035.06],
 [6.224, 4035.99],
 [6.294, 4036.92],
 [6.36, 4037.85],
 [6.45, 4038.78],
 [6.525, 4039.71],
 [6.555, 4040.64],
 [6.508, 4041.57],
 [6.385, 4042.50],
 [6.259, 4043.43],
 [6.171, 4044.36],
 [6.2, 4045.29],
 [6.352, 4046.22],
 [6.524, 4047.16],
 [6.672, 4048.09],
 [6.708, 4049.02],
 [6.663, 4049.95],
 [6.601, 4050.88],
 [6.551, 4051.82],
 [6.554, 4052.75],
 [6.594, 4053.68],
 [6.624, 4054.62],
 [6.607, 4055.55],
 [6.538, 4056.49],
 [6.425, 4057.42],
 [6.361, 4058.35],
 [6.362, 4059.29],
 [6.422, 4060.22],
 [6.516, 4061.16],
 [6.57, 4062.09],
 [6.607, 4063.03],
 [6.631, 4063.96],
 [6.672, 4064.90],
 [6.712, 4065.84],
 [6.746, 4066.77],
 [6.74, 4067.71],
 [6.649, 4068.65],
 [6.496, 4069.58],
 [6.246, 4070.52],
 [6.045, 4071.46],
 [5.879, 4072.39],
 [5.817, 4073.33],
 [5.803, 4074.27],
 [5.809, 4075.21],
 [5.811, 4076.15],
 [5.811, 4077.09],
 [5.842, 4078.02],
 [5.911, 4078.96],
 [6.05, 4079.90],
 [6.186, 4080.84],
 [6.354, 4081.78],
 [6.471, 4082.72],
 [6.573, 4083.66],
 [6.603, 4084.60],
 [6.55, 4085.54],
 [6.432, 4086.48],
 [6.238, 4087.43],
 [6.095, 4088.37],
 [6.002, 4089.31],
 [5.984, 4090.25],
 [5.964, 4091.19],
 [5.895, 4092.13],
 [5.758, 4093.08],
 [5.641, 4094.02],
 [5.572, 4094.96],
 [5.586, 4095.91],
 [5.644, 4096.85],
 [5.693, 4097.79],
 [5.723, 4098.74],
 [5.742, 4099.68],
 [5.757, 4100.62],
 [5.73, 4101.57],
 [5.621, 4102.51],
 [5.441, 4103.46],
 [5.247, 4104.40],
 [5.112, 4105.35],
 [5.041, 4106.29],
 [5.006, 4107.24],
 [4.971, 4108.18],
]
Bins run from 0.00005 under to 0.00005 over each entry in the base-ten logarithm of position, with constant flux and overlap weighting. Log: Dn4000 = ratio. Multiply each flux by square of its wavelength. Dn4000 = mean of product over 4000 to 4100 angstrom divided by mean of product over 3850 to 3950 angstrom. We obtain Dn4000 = 1.25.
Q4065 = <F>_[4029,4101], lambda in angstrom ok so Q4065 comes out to 6.24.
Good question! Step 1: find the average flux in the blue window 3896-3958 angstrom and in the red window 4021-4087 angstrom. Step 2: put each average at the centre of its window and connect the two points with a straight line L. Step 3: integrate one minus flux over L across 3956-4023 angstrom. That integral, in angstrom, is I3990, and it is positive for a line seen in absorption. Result 2.7 angstrom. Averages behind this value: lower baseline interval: 5.45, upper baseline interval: 6.33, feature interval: 5.66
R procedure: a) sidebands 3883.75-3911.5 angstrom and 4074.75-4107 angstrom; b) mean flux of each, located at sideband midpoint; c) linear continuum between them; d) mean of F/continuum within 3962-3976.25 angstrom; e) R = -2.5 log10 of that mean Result 0.310 mag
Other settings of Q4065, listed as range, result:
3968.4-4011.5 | 5.73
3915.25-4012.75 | 5.46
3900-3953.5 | 5.47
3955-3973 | 4.65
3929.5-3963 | 5.13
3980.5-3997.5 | 6.02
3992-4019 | 6.47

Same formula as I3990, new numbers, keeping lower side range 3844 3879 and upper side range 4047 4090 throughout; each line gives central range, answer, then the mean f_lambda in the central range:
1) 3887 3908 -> 1.2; 5.37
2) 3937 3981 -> 6.4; 5.08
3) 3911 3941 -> 2.9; 5.25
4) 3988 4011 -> -1.0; 6.36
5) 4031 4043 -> 0.0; 6.25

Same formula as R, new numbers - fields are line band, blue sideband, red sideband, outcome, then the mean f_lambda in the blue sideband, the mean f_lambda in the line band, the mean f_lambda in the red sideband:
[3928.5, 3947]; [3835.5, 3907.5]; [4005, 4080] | 0.19 mag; 5.24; 4.76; 6.36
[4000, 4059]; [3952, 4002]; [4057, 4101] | -0.12 mag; 5.32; 6.41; 6.16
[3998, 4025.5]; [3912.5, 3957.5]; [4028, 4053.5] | -0.06 mag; 5.38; 6.4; 6.36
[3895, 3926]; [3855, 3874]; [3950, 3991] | -0.05 mag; 5.81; 5.78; 5.11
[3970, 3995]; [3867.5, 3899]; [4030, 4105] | 0.08 mag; 5.22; 5.34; 6.2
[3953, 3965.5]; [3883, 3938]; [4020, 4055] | 0.10 mag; 5.31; 5.18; 6.31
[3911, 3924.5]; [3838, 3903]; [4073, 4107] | -0.13 mag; 5.27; 6.08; 5.87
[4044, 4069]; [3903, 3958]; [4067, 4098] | -0.10 mag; 5.47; 6.55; 6.07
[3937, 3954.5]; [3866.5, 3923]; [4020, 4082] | 0.02 mag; 5.51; 5.66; 6.3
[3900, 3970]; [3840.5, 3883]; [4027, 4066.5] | 0.09 mag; 5.37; 5.33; 6.43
